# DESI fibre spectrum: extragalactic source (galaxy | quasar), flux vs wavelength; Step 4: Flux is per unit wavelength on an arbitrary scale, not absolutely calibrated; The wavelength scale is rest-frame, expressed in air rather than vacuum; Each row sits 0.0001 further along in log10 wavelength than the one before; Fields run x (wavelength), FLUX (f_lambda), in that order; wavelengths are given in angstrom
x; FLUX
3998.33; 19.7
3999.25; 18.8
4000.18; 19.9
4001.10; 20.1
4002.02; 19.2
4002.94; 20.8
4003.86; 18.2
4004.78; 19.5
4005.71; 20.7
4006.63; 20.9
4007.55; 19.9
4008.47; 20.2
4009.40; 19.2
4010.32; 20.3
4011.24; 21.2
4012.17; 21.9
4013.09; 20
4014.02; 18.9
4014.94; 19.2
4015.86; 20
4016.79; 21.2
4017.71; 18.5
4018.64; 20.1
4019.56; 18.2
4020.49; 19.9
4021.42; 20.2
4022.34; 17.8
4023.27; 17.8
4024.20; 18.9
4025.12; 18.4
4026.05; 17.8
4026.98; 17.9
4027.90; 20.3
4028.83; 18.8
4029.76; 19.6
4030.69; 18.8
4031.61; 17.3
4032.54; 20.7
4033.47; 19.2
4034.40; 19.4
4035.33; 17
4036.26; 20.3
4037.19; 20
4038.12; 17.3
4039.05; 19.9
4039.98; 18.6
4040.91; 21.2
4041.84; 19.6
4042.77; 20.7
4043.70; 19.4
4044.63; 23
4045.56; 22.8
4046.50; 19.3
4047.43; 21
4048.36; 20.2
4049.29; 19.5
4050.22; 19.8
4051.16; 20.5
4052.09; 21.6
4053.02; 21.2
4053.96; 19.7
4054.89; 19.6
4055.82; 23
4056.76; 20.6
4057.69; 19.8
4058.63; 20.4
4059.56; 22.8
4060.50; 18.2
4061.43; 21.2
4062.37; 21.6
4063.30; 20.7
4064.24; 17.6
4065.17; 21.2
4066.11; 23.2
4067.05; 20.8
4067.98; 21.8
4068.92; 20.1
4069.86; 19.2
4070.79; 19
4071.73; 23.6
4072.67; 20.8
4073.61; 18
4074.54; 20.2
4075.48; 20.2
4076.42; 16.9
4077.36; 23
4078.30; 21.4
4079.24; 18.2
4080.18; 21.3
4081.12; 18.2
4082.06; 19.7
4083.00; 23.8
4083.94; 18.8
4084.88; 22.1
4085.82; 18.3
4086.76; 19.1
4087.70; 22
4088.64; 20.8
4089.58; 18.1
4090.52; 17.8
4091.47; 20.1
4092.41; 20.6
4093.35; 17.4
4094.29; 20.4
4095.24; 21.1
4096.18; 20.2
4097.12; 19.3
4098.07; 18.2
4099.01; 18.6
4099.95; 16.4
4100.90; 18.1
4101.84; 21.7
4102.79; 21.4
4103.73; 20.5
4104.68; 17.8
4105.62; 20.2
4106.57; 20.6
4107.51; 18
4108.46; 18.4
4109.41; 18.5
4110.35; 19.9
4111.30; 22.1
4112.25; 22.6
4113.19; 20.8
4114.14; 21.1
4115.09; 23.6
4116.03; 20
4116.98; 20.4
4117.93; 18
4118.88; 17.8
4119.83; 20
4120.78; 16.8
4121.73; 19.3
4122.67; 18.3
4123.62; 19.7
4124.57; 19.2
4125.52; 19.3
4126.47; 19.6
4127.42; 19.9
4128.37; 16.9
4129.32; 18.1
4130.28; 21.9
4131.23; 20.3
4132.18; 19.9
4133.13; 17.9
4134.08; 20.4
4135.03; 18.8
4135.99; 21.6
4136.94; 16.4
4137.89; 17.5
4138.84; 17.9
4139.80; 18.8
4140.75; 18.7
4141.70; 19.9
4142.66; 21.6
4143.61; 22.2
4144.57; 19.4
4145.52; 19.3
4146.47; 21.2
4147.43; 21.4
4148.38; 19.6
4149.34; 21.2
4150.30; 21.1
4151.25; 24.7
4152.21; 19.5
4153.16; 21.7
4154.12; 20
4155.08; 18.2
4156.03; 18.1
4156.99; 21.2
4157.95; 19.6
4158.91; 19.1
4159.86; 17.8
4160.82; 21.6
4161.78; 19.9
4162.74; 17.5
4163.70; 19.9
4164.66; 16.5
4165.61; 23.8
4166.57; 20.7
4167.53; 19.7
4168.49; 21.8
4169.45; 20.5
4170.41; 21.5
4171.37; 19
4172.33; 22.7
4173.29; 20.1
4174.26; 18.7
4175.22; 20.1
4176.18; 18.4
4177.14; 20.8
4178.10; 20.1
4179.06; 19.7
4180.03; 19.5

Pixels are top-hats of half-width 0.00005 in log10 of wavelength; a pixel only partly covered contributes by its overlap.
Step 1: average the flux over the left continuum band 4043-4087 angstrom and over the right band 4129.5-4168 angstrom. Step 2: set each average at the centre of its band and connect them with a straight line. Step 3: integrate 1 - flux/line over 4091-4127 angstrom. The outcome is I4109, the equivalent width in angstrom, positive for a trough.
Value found 1.0 angstrom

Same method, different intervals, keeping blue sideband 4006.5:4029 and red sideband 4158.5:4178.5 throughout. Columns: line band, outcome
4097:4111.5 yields 0.4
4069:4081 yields -0.2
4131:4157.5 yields 0.0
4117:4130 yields 0.7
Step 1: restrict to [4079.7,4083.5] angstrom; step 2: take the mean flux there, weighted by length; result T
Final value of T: 20.7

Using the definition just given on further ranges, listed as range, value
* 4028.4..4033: 19.1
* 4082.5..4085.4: 21.5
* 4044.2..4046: 22.9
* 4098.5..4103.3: 19.3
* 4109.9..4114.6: 21.3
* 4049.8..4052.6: 20.6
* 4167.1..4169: 20.8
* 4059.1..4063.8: 20.9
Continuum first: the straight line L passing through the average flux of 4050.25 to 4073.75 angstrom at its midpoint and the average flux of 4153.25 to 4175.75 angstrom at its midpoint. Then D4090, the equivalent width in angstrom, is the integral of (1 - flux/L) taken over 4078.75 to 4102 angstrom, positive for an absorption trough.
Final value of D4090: 1.0 angstrom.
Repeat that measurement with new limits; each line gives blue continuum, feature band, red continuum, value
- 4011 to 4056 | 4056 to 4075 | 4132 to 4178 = -0.77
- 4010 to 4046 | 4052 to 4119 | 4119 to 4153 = -1.80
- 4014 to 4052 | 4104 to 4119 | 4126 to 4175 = -0.20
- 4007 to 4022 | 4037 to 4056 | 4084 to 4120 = -0.45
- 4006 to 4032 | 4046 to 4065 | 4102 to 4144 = -0.92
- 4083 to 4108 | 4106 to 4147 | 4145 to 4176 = 0.62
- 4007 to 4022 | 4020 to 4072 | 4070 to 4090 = 0.15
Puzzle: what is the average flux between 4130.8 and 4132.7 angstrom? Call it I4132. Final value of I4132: 20.1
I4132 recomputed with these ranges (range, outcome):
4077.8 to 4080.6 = 20.3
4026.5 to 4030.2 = 19.1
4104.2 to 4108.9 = 19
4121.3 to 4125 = 19.2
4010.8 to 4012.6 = 21.5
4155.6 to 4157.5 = 19.6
